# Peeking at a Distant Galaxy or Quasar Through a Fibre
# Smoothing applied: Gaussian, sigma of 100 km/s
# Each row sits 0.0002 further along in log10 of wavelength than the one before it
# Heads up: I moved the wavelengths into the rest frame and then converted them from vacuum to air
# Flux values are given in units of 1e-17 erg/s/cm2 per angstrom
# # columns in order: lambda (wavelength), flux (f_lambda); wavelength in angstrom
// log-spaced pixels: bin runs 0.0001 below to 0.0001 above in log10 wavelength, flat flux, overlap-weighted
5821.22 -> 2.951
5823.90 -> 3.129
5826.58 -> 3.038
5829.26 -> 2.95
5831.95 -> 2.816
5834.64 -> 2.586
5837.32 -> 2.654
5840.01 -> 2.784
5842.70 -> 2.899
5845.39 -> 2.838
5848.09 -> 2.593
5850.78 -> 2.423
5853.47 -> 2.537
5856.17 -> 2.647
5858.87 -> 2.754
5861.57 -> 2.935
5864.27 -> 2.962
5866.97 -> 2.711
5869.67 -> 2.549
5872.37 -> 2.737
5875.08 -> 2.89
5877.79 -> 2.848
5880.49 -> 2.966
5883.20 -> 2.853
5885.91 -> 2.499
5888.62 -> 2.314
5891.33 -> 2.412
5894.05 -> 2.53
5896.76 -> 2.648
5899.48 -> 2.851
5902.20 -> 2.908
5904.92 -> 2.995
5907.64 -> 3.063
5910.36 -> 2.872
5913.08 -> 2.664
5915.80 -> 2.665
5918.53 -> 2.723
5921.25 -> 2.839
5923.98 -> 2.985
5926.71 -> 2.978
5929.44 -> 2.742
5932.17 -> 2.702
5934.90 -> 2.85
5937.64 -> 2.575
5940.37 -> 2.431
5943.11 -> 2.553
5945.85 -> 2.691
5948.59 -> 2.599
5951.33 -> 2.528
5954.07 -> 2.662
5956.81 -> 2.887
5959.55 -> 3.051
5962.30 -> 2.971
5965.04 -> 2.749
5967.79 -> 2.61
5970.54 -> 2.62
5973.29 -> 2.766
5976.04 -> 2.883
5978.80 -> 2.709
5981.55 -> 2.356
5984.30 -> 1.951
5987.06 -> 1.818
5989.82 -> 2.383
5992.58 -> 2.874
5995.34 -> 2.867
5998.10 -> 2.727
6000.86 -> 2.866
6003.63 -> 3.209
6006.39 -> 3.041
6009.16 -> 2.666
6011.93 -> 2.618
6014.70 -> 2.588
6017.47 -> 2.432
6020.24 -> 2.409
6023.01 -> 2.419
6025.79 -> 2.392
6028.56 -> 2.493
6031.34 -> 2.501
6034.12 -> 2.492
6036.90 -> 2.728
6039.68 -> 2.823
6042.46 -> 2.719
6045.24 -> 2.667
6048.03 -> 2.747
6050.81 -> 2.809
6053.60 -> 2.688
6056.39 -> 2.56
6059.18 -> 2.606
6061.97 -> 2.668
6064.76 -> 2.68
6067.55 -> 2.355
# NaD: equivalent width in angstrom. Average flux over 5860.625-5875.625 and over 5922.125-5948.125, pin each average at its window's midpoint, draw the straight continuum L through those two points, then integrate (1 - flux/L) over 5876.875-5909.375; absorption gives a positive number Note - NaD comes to 0.3 angstrom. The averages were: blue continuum 2.79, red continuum 2.72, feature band 2.74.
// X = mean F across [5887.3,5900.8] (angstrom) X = 2.55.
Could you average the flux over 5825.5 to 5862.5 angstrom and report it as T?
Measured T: 2.74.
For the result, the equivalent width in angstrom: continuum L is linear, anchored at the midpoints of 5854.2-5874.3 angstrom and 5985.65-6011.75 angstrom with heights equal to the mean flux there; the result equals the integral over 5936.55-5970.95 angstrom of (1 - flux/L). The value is 0.44 angstrom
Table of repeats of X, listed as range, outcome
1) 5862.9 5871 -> 2.74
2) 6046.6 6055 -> 2.75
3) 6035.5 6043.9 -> 2.76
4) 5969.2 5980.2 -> 2.74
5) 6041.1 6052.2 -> 2.74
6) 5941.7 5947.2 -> 2.62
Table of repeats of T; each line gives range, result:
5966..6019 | 2.63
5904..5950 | 2.76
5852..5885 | 2.78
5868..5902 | 2.68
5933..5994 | 2.61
